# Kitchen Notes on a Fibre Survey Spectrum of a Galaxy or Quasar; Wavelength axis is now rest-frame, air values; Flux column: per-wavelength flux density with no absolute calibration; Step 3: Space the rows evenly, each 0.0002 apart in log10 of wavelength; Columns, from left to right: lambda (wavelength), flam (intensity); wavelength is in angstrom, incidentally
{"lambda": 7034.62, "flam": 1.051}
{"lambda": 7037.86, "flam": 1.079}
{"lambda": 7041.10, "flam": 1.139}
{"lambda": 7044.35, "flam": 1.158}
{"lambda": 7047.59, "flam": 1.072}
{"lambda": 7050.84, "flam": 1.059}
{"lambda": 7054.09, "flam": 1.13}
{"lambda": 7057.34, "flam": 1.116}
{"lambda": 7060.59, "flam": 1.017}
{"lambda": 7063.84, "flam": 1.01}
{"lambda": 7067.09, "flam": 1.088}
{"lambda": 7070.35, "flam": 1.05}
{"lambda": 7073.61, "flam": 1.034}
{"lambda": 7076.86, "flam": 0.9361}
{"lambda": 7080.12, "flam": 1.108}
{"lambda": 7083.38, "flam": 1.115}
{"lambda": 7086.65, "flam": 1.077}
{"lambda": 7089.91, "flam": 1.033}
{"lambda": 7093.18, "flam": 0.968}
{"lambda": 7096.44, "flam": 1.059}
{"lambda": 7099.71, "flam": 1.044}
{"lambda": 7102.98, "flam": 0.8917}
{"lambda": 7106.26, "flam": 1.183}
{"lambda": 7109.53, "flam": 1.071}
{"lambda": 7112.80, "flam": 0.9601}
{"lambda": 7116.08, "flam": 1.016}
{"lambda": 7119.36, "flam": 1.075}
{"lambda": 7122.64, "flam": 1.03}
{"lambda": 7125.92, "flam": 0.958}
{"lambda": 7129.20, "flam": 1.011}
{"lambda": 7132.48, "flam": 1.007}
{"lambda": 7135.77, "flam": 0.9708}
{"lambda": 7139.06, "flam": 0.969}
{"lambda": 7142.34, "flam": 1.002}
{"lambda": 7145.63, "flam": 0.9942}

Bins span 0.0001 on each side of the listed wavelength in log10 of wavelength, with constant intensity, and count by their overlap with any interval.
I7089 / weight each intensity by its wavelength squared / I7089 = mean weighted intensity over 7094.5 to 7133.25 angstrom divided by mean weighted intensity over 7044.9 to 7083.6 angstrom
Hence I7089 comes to 1.0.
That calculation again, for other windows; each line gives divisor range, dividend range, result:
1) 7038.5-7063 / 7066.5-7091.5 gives 0.97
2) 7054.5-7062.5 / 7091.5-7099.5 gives 0.96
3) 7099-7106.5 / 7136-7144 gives 0.98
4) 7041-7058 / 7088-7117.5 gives 0.94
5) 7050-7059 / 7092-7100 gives 0.94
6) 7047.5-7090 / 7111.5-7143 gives 0.96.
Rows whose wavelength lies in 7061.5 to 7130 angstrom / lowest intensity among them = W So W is 0.8917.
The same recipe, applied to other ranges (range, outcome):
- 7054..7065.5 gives 1.01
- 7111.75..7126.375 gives 0.958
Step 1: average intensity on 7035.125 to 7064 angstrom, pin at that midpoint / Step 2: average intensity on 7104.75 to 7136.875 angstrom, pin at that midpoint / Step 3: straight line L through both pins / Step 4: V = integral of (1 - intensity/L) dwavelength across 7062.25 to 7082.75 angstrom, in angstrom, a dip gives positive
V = 0.5 angstrom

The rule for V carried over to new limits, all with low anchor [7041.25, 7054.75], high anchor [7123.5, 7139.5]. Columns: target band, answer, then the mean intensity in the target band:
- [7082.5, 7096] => 0.0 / 1.05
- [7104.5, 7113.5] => -0.5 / 1.08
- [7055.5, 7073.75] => 0.5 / 1.05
